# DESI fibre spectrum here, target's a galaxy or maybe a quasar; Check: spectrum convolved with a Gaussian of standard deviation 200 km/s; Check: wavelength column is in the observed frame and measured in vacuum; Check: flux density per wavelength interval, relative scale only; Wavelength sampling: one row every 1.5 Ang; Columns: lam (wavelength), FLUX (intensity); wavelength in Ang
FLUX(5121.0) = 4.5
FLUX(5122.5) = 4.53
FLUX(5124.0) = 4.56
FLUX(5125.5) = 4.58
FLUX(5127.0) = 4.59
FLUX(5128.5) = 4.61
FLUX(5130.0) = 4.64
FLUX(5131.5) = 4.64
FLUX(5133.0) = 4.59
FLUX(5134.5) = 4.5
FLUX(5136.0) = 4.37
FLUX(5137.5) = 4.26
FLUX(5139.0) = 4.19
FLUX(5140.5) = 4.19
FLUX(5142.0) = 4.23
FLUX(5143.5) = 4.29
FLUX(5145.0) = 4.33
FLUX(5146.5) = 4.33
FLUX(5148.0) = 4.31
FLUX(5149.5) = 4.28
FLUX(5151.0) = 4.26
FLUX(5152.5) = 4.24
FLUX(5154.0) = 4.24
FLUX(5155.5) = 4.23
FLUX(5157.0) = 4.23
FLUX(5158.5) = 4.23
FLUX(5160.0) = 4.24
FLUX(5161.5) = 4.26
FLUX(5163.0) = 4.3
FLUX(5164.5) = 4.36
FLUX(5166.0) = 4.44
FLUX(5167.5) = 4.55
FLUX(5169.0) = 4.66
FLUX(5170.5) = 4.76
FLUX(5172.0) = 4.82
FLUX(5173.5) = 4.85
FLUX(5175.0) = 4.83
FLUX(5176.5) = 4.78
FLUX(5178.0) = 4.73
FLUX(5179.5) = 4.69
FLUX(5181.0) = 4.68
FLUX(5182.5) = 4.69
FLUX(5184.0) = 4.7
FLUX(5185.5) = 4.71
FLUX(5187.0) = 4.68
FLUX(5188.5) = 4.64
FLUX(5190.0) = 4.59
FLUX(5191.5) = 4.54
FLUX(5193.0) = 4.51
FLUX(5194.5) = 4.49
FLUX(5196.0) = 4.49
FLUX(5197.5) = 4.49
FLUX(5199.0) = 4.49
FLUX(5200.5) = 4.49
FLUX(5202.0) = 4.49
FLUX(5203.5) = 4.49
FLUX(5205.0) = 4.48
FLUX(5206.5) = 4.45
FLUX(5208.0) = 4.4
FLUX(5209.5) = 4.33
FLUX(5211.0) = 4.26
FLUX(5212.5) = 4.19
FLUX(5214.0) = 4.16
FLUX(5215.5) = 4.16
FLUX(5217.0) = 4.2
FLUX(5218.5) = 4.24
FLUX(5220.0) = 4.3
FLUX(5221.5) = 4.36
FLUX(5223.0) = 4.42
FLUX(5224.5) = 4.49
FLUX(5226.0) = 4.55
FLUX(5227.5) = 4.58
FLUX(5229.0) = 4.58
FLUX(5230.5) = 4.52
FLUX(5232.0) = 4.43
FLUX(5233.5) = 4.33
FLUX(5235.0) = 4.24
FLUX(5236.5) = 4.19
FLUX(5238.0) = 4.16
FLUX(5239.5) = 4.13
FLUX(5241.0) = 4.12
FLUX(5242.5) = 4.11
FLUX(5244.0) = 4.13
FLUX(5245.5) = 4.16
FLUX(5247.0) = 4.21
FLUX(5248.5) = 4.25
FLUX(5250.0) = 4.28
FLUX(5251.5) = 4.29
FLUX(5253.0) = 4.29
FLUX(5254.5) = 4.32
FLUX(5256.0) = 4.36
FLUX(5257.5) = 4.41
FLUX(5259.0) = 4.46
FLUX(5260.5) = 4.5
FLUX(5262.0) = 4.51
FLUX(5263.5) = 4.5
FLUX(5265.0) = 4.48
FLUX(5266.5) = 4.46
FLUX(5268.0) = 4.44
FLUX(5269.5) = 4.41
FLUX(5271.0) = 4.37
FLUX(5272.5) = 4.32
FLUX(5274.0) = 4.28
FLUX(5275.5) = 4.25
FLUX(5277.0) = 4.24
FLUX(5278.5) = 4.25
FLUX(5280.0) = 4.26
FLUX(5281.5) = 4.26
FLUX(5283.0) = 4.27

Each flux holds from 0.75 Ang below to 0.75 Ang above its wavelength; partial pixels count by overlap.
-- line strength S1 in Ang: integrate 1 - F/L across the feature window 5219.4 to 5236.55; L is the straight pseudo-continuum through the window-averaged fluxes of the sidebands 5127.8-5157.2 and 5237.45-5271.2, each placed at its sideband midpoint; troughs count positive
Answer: -0.4 Ang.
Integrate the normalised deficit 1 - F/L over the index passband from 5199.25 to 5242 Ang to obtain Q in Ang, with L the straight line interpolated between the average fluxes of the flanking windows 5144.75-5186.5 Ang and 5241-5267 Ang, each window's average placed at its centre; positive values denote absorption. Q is 0.4 Ang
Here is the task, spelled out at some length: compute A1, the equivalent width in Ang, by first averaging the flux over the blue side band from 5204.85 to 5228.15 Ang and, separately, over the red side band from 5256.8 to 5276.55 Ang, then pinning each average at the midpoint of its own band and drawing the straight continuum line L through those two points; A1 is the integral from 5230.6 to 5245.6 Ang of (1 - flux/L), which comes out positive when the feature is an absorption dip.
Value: 0.5 Ang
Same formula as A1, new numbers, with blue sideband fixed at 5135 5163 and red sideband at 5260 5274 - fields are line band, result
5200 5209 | -0.24 Ang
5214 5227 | 0.10 Ang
